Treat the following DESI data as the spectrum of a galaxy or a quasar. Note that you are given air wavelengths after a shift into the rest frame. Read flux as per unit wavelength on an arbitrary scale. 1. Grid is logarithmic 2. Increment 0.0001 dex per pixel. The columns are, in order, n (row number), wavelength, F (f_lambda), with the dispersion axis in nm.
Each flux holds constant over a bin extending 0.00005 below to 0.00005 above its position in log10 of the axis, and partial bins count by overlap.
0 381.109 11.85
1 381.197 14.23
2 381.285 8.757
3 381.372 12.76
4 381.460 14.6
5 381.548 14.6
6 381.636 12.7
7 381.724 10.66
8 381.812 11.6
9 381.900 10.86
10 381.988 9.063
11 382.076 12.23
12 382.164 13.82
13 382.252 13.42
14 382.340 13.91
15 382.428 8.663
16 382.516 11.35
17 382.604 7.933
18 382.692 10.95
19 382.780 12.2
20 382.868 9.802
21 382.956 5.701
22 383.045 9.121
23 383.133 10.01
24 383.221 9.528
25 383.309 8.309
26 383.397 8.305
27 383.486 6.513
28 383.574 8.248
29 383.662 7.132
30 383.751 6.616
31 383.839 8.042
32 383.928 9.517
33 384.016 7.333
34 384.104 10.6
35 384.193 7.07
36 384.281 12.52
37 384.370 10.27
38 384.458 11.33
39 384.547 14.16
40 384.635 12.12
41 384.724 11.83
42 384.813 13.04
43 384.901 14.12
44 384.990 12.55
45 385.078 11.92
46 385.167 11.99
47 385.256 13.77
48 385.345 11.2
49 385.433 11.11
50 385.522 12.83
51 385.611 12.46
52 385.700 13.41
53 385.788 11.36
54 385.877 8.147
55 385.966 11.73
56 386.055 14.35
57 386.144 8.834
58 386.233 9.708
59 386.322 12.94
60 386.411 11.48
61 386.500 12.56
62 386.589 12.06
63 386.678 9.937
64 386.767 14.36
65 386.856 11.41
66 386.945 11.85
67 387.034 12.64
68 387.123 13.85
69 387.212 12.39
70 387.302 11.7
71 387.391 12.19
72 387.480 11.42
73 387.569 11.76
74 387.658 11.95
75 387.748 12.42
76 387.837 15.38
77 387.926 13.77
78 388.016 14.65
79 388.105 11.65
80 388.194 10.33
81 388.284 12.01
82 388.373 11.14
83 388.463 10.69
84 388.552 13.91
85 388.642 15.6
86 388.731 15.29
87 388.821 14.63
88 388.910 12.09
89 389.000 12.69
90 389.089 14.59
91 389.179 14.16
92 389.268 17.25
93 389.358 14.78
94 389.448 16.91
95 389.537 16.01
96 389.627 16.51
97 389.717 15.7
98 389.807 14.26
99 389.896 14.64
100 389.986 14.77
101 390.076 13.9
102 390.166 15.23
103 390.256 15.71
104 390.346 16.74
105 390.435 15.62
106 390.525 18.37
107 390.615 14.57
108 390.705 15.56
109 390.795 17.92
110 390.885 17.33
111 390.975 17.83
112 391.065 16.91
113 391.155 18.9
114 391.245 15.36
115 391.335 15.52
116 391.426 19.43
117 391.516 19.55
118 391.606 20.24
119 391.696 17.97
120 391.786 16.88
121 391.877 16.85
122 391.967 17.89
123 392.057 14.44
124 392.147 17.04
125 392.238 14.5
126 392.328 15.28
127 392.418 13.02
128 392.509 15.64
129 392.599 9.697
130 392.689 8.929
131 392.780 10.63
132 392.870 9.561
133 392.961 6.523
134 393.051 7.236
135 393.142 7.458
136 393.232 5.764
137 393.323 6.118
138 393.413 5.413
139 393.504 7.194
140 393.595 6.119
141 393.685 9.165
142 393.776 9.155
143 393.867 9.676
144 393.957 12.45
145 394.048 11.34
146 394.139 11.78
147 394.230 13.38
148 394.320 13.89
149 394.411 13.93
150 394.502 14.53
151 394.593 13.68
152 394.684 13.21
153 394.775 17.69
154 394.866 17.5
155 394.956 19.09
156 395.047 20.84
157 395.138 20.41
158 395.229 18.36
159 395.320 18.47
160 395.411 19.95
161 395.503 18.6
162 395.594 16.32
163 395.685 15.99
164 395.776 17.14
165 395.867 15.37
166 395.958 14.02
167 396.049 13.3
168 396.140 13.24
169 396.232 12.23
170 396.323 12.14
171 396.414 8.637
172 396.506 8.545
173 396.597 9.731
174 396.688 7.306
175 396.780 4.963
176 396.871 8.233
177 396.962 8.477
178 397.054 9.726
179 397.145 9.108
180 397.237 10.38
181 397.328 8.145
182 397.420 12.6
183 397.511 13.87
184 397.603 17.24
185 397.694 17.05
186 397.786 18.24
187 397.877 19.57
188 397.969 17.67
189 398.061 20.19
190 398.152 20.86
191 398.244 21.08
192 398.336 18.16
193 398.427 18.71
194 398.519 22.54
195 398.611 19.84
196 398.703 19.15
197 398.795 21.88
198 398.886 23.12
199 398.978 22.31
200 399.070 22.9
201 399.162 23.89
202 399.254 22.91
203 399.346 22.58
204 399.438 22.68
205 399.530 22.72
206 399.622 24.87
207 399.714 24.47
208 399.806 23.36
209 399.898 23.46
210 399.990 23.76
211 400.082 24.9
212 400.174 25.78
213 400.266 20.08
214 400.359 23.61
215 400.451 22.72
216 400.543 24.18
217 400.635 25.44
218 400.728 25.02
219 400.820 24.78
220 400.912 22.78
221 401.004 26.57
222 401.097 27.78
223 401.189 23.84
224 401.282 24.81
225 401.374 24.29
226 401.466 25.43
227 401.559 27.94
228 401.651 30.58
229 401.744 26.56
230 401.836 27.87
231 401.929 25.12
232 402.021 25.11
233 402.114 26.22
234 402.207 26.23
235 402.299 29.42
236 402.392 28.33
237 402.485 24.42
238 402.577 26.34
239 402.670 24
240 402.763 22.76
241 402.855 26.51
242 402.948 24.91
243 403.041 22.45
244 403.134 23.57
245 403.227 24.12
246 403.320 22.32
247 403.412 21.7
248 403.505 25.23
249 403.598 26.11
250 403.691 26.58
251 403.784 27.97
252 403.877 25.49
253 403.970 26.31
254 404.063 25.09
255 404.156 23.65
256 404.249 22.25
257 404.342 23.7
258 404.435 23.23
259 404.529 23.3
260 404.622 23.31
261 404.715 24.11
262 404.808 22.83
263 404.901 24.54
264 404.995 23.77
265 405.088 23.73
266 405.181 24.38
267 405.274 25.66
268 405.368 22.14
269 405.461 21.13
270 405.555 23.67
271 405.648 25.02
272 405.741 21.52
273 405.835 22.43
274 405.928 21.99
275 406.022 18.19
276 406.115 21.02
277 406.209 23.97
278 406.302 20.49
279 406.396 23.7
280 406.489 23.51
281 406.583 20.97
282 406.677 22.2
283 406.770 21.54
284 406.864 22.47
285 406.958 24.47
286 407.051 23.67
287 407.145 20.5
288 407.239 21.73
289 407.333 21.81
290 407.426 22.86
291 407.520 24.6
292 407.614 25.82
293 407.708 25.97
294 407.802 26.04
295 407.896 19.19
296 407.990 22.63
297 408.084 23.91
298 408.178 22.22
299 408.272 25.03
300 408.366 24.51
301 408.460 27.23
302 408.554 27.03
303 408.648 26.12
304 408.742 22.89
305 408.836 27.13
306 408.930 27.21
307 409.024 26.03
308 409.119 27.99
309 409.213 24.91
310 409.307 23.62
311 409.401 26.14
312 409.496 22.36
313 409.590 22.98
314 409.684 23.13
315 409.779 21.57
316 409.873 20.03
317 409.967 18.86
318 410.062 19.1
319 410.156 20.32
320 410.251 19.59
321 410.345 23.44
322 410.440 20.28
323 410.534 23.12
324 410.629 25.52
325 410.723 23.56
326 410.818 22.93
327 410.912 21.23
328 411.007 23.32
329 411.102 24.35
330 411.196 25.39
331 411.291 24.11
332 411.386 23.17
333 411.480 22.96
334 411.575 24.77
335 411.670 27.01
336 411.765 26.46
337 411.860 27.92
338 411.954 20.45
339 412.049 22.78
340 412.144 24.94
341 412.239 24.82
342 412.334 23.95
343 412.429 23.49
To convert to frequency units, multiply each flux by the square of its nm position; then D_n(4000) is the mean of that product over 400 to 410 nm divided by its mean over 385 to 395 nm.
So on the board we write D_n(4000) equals 2.0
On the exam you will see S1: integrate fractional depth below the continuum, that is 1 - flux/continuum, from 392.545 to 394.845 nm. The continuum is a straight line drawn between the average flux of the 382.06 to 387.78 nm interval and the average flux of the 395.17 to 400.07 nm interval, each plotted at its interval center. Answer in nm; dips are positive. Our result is 0.75 nm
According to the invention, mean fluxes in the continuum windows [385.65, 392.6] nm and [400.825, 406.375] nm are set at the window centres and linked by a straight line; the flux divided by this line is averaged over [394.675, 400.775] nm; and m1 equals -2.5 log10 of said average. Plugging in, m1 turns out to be 0.14 mag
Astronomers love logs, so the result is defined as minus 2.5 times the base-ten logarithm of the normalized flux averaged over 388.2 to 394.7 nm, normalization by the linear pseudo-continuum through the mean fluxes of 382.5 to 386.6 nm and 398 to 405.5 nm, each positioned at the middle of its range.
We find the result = 0.15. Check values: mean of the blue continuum 10.6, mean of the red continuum 24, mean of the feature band 13.7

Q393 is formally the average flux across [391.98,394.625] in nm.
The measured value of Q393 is 10.9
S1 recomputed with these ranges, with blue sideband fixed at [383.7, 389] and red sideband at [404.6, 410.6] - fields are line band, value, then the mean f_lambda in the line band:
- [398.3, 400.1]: -0.351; 22.4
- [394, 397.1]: 0.525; 13.9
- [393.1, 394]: 0.452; 7.85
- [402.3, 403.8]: -0.298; 24.9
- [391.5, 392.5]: -0.113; 16.6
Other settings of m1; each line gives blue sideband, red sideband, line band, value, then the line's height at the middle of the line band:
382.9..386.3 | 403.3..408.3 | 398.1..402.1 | -0.19 mag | 19.9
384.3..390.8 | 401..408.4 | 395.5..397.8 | 0.48 mag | 19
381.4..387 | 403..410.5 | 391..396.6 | 0.18 mag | 16.3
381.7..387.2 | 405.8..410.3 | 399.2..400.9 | -0.24 mag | 19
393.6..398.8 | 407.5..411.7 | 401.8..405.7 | -0.24 mag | 19.7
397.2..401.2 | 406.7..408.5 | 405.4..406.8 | 0.05 mag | 23.1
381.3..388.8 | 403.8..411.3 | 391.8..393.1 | 0.20 mag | 15.3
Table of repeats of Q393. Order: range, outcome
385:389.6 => 12.7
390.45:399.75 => 15.2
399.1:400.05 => 23.5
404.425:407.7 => 22.9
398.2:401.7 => 23.6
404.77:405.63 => 23.6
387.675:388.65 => 12.7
